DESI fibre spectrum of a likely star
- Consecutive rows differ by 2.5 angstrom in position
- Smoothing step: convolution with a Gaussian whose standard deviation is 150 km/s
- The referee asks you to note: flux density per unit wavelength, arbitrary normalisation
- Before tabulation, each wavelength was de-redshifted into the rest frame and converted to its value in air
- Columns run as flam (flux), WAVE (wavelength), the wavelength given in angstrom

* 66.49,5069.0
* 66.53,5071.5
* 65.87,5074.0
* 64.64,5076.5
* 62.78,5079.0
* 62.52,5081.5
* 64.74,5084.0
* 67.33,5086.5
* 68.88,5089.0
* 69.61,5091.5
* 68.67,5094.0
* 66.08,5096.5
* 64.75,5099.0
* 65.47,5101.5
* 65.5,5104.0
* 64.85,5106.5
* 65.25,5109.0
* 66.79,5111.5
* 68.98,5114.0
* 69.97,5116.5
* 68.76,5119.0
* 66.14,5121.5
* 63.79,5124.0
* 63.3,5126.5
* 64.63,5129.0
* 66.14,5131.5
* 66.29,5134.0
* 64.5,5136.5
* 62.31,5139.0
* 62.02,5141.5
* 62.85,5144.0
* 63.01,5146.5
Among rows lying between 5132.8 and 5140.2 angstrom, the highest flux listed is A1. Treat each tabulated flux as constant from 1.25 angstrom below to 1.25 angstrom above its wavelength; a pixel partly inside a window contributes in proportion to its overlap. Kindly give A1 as 66.29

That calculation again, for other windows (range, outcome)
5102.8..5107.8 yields 65.5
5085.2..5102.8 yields 69.61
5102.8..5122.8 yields 69.97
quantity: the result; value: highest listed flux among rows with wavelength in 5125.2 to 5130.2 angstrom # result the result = 64.63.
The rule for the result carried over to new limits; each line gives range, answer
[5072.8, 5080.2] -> 65.87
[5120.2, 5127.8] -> 66.14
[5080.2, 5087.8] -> 67.33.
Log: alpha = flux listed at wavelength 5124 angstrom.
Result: 63.79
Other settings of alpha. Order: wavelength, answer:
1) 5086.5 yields 67.33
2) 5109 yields 65.25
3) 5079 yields 62.78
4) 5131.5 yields 66.14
